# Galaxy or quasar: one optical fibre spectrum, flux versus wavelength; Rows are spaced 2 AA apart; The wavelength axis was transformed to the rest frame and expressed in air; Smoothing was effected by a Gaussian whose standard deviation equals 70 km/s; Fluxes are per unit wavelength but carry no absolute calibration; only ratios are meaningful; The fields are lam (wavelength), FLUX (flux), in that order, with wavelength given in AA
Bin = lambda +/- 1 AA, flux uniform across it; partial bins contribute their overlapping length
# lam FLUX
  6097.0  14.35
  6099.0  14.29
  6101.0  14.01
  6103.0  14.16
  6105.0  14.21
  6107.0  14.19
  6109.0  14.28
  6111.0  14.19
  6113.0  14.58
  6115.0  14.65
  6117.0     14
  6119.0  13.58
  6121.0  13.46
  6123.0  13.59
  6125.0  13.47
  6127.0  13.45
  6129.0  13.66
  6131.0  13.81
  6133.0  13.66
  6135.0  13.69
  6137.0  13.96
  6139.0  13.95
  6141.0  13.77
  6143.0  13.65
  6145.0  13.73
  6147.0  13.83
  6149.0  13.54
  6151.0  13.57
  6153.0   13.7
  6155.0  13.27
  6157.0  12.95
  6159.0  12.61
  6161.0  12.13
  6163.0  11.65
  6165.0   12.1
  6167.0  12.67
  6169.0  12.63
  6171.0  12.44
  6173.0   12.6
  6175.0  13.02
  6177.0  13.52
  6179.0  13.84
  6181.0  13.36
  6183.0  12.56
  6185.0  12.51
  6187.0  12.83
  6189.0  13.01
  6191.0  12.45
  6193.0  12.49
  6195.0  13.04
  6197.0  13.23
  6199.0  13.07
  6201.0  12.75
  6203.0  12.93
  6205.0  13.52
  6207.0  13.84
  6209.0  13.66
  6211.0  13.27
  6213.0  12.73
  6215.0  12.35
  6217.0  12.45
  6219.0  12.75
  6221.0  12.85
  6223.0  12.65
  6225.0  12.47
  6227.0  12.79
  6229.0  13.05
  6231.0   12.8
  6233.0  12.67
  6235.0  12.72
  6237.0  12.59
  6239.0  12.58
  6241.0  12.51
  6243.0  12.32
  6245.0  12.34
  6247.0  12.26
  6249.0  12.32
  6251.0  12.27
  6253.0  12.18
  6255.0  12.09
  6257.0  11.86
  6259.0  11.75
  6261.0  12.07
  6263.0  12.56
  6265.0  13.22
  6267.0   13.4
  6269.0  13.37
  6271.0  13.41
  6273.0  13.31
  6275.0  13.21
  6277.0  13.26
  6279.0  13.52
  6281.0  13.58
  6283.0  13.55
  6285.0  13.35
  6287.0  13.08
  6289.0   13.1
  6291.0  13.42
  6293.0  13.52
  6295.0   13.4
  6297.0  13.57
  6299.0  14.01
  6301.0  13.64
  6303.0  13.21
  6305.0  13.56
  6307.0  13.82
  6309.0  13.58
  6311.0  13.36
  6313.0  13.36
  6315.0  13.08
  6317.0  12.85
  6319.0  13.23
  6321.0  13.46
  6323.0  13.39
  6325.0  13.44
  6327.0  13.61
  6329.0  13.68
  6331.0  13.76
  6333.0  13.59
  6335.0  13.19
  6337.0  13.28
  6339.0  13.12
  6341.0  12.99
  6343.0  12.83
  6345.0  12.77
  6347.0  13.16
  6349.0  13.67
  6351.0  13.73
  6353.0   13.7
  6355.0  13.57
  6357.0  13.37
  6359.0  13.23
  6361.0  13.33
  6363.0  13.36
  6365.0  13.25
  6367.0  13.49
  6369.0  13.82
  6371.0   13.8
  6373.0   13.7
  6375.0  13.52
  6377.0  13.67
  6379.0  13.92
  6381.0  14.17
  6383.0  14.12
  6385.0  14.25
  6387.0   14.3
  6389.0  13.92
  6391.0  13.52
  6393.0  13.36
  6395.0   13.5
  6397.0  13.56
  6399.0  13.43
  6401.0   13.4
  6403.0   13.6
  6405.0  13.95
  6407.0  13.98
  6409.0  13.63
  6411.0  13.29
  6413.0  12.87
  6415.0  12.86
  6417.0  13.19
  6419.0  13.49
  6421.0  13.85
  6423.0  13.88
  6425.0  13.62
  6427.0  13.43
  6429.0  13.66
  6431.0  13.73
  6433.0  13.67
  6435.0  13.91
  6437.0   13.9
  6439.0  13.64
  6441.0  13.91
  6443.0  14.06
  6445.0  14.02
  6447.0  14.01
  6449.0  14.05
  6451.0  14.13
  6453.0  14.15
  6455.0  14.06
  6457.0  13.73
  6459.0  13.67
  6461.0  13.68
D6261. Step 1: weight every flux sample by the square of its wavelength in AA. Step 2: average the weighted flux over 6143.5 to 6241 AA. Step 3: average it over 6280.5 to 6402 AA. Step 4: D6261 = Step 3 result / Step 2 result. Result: 1.1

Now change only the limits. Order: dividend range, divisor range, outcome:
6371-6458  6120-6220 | 1.13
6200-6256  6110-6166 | 0.97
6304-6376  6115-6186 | 1.07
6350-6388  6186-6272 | 1.13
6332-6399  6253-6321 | 1.05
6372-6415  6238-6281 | 1.13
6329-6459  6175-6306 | 1.10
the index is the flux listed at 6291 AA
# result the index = 13.42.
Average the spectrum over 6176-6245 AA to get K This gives 12.9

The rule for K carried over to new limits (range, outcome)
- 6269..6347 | 13.4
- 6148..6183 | 12.9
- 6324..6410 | 13.6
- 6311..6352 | 13.3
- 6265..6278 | 13.3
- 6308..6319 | 13.2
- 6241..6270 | 12.4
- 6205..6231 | 12.9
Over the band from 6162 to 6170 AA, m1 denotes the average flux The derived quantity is 12.3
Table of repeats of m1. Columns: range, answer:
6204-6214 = 13.4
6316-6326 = 13.3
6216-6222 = 12.7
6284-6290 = 13.2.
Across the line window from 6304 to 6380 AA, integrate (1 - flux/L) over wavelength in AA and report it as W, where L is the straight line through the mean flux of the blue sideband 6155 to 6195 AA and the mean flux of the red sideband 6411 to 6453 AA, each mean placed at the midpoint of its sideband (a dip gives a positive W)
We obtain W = -0.4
